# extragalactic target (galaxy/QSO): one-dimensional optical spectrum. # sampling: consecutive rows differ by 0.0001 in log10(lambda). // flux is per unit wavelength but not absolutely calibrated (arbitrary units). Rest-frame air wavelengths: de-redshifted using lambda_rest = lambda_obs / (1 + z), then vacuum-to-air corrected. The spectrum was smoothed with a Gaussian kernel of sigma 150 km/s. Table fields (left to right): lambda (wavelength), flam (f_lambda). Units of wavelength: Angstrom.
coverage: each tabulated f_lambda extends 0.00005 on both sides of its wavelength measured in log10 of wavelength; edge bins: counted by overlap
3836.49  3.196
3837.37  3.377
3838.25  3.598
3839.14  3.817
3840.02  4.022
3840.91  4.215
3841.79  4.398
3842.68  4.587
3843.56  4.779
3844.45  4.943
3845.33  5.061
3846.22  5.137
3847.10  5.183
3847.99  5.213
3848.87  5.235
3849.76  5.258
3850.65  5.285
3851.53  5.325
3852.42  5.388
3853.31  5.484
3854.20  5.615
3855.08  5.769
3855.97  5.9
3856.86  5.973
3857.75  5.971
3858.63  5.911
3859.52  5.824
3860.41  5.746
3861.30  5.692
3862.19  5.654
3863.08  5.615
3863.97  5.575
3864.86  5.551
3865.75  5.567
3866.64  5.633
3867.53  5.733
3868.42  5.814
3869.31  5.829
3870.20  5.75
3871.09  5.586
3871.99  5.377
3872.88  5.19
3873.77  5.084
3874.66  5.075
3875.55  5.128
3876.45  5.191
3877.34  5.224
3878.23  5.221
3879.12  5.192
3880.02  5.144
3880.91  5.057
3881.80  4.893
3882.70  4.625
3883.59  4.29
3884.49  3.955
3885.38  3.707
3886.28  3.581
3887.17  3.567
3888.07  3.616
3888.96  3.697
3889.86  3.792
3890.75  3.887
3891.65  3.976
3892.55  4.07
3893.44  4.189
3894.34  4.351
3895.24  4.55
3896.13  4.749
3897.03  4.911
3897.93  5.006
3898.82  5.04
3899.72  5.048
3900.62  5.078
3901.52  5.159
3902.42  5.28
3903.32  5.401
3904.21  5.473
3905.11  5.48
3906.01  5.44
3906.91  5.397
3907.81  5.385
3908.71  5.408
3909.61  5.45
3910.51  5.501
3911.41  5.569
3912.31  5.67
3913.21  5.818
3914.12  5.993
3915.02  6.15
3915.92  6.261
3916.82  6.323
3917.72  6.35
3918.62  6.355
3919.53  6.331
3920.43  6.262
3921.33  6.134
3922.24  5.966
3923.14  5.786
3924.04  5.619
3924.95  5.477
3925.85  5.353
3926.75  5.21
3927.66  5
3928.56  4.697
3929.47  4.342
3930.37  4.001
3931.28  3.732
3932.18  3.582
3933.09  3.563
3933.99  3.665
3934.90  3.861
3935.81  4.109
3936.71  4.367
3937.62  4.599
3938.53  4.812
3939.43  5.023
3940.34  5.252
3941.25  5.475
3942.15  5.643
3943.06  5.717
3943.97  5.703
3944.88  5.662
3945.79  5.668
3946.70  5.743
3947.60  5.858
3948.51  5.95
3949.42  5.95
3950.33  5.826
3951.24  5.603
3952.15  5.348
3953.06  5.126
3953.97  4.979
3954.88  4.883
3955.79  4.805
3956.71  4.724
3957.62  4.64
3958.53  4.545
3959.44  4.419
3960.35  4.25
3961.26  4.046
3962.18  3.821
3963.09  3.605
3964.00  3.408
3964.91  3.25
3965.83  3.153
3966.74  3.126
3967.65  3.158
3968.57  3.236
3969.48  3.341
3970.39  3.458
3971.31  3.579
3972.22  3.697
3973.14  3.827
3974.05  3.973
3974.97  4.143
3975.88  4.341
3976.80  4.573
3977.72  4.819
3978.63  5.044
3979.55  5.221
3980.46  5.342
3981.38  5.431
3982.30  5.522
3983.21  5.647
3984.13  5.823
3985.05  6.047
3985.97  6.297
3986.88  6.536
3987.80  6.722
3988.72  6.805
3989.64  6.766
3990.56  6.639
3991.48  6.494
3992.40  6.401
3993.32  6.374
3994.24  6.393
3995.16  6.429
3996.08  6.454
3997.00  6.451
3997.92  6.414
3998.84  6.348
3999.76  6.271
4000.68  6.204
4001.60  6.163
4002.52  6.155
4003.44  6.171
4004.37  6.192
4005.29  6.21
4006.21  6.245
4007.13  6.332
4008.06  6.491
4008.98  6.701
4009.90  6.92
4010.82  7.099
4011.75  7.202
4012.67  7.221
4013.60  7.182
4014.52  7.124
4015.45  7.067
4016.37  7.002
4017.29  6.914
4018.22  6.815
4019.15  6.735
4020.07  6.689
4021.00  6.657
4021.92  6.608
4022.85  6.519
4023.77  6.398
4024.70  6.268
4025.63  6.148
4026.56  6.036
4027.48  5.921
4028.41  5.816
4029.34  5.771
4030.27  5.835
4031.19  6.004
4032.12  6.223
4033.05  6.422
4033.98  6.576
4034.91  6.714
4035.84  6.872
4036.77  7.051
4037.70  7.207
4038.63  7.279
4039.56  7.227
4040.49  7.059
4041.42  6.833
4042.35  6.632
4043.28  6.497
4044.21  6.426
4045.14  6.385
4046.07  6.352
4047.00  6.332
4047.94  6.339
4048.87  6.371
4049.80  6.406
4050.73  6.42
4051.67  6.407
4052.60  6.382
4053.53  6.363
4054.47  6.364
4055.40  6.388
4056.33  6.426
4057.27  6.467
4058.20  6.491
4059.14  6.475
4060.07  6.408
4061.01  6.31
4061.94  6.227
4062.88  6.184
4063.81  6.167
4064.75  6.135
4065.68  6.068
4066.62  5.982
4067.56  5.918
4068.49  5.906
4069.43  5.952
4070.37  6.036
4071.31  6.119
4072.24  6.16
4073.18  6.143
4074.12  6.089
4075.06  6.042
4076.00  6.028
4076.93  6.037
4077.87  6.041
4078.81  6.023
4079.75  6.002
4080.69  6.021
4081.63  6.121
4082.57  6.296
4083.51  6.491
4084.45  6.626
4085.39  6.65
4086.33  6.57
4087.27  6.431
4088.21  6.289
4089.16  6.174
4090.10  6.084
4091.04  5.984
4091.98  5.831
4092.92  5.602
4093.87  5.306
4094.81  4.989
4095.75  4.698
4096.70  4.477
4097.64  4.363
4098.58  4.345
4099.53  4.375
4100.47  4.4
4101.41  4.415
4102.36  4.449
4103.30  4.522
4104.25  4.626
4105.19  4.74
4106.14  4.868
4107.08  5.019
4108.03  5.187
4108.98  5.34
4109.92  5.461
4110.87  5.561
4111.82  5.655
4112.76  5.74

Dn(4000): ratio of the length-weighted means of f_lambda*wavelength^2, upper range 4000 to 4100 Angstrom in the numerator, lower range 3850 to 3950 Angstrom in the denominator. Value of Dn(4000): 1.30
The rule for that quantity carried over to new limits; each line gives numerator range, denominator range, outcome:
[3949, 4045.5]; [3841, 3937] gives 1.19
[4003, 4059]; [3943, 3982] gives 1.48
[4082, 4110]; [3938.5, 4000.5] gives 1.10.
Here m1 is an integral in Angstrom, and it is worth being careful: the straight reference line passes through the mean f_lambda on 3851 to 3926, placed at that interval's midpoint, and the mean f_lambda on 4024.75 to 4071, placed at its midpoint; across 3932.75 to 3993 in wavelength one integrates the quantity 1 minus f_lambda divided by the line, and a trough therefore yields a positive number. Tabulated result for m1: 9.2 Angstrom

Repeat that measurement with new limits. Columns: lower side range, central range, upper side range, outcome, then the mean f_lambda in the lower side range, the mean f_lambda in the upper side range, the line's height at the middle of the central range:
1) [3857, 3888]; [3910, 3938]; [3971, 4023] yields 1.7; 5.19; 6.1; 5.57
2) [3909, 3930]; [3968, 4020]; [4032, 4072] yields 1.8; 5.71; 6.44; 6.12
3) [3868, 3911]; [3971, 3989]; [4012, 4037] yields 2.5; 4.87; 6.54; 5.99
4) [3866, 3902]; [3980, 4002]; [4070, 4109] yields -4.5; 4.78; 5.57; 5.19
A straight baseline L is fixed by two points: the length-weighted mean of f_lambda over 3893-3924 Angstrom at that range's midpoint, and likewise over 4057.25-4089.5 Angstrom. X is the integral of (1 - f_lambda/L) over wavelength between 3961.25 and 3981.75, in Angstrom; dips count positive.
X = 6.39 Angstrom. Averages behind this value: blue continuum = 5.51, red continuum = 6.2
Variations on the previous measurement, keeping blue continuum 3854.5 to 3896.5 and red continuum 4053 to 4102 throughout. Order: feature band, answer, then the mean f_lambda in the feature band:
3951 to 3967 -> 3.2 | 4.31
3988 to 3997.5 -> -1.7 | 6.52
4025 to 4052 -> -3.4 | 6.47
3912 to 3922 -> -1.8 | 6.15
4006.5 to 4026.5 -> -3.9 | 6.75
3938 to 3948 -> -0.3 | 5.5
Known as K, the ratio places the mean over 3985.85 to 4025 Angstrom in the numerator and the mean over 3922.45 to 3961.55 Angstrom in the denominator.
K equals 1.33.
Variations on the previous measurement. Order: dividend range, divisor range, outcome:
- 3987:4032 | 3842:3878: 1.19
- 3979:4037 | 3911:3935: 1.20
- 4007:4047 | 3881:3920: 1.33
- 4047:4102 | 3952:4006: 1.16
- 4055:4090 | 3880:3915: 1.29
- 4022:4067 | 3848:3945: 1.24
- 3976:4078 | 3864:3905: 1.30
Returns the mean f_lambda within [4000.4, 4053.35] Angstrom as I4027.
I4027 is 6.55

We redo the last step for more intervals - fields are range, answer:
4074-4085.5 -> 6.18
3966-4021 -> 5.83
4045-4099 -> 6.06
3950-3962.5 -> 4.78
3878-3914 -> 4.8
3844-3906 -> 5.08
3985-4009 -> 6.4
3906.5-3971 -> 4.96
